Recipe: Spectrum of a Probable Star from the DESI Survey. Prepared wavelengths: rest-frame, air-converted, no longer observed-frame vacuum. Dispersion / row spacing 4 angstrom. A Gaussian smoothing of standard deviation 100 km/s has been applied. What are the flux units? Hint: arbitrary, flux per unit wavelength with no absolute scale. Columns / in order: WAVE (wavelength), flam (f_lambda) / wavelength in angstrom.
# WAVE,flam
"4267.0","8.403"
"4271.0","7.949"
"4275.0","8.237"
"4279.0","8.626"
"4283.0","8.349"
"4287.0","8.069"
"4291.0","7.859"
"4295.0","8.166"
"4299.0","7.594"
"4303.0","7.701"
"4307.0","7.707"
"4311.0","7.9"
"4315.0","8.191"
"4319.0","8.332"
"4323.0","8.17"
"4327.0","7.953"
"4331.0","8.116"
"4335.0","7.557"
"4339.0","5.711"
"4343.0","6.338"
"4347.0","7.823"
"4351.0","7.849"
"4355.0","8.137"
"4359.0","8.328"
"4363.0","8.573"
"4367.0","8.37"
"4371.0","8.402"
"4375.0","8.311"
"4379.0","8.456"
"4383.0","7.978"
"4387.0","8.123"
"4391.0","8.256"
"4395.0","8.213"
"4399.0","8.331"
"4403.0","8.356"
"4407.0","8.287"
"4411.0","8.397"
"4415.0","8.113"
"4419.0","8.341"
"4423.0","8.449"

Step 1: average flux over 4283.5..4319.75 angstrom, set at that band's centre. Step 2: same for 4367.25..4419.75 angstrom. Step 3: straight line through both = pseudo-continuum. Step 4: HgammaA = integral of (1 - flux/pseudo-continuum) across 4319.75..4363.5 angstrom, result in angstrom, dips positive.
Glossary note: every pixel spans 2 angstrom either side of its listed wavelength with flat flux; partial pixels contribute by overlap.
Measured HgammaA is 2.26 angstrom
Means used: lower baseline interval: 7.95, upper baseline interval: 8.28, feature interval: 7.67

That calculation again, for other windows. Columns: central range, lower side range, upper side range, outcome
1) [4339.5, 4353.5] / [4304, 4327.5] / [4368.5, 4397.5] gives 1.6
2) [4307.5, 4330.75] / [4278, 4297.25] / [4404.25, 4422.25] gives 0.4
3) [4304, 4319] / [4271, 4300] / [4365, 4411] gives 0.4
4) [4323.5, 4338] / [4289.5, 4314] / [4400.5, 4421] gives 0.4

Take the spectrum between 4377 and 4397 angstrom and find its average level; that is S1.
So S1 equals 8.21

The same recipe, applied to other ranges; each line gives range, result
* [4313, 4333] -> 8.15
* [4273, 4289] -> 8.32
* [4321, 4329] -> 8.06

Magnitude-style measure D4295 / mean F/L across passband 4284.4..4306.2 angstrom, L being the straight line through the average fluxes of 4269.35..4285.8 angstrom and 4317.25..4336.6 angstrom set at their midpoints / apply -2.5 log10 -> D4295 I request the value 0.042 mag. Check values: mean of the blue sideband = 8.29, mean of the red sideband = 8.03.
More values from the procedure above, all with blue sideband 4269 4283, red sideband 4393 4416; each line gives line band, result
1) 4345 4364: 0.022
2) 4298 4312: 0.076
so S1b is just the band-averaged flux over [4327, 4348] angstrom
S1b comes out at 7.16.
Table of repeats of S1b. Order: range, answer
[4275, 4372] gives 7.91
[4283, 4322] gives 7.97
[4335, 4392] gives 7.89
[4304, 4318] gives 7.94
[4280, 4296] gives 8.14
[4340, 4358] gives 7.48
